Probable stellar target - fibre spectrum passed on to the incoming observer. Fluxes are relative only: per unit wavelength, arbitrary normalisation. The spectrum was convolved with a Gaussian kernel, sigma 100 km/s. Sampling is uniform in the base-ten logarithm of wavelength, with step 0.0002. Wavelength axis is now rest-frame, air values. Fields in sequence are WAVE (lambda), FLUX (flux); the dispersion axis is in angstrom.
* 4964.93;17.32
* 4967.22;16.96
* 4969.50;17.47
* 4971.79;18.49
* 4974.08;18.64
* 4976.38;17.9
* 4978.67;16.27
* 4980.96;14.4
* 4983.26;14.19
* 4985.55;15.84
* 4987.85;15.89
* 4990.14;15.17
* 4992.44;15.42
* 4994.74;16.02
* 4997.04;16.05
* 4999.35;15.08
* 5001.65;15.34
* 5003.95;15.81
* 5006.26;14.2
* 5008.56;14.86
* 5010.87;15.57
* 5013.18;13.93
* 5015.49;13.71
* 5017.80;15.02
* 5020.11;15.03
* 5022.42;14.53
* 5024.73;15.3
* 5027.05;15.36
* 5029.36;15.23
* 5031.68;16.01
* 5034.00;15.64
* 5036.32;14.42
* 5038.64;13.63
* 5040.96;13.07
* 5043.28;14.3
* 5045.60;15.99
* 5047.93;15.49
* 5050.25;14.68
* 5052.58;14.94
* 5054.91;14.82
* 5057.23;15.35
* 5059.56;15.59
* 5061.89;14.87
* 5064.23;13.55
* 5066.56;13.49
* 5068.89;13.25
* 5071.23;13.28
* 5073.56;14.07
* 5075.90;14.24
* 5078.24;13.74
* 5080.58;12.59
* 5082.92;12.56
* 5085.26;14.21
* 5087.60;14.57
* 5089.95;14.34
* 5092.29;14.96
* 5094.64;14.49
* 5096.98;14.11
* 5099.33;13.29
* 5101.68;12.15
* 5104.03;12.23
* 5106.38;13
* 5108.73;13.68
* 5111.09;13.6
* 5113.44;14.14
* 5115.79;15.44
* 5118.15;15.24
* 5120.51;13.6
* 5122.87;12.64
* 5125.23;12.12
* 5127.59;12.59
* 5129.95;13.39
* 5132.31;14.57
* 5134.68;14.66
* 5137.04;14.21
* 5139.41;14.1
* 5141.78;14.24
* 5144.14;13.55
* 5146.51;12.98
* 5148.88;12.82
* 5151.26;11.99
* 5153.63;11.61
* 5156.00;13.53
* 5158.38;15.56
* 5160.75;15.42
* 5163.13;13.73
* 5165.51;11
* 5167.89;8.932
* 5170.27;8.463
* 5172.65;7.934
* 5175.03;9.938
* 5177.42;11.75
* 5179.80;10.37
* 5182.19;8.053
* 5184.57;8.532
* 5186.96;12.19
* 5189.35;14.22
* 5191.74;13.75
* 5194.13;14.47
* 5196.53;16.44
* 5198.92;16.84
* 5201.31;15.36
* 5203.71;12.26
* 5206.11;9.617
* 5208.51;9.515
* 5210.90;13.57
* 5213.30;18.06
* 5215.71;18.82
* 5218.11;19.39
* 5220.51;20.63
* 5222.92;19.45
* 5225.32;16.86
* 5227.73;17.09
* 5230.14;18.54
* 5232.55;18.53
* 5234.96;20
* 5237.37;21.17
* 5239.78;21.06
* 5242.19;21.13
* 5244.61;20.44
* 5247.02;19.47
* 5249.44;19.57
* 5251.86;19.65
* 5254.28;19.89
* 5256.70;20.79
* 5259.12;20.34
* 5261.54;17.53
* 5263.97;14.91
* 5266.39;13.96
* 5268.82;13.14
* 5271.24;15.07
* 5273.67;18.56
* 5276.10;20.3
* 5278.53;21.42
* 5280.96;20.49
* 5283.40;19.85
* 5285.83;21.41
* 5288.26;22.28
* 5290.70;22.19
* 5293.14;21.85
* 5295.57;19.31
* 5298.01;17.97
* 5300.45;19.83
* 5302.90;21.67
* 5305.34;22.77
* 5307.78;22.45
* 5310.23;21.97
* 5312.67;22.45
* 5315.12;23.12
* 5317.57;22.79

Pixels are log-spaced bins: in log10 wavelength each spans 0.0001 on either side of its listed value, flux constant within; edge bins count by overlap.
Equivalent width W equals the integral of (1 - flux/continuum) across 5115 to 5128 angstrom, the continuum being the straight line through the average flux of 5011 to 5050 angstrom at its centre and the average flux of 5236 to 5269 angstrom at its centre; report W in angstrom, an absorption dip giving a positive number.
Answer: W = 2.3 angstrom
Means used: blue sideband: 14.8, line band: 13.6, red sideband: 19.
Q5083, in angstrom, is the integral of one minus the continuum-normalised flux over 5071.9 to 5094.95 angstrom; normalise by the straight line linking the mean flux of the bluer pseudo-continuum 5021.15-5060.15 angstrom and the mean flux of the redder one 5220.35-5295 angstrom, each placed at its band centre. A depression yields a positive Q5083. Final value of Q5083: 2.72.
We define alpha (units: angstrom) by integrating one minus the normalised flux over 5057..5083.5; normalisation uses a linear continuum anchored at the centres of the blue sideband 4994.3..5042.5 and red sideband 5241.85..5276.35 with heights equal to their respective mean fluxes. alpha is 3.0 angstrom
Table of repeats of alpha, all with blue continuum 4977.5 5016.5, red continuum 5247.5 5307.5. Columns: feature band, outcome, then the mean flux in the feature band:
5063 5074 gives 1.9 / 13.5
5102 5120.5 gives 3.4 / 13.8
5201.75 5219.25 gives 3.7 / 14.5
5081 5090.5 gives 1.6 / 13.8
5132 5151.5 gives 4.1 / 13.7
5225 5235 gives 0.3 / 18.1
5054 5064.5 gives 0.8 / 14.9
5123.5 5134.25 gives 2.5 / 13.2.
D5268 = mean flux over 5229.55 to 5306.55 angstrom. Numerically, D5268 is 19.5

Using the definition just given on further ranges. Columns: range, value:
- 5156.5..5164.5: 14.7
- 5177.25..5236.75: 15.1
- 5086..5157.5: 13.6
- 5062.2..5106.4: 13.6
